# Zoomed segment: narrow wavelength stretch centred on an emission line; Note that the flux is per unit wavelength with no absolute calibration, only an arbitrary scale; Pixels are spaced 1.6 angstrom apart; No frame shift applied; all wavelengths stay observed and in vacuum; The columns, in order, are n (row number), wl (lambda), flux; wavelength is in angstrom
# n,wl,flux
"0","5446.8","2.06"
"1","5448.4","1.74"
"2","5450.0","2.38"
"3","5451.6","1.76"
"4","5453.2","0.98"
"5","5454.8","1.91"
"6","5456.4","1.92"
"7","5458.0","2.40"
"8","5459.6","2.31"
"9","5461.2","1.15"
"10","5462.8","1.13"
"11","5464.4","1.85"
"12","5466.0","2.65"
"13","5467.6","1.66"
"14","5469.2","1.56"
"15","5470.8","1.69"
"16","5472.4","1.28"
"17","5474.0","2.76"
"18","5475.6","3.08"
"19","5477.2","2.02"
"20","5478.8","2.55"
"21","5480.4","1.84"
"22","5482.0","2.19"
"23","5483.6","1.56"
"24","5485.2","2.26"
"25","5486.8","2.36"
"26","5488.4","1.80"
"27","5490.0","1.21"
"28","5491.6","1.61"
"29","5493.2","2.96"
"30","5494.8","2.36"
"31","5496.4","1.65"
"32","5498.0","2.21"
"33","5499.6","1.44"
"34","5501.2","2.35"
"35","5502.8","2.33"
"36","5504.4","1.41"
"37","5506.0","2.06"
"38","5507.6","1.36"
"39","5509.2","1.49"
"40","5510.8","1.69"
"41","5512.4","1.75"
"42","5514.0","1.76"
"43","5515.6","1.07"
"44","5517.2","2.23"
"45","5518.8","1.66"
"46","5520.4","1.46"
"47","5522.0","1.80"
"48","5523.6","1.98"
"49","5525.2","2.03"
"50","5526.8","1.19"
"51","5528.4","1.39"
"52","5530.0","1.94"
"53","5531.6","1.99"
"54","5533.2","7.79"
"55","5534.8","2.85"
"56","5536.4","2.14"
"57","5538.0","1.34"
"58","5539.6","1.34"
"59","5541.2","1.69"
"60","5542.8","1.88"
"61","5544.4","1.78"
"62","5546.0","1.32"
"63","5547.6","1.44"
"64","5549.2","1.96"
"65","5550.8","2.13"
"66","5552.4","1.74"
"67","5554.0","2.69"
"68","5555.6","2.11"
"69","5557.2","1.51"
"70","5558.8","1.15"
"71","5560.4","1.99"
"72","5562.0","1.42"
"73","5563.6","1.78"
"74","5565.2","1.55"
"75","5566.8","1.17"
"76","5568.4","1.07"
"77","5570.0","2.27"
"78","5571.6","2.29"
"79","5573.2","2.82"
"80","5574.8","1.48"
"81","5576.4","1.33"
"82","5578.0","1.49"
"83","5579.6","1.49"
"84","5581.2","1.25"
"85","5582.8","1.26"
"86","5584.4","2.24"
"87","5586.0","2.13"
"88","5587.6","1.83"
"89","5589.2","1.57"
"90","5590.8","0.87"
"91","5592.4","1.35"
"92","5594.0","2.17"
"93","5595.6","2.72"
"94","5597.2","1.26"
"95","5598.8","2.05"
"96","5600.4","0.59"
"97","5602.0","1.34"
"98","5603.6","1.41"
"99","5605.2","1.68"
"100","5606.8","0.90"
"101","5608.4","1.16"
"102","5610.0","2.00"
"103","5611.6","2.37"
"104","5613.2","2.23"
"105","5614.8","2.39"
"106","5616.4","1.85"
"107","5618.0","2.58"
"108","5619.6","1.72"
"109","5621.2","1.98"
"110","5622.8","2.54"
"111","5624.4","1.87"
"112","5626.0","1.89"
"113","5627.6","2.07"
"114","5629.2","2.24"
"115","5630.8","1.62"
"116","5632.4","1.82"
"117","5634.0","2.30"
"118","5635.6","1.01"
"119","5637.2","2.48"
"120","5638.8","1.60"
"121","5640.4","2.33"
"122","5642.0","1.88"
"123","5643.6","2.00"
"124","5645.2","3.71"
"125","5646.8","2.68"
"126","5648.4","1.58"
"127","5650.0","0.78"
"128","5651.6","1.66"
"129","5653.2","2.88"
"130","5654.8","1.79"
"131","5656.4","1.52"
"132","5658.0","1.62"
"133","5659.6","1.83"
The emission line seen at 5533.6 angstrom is Hbeta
